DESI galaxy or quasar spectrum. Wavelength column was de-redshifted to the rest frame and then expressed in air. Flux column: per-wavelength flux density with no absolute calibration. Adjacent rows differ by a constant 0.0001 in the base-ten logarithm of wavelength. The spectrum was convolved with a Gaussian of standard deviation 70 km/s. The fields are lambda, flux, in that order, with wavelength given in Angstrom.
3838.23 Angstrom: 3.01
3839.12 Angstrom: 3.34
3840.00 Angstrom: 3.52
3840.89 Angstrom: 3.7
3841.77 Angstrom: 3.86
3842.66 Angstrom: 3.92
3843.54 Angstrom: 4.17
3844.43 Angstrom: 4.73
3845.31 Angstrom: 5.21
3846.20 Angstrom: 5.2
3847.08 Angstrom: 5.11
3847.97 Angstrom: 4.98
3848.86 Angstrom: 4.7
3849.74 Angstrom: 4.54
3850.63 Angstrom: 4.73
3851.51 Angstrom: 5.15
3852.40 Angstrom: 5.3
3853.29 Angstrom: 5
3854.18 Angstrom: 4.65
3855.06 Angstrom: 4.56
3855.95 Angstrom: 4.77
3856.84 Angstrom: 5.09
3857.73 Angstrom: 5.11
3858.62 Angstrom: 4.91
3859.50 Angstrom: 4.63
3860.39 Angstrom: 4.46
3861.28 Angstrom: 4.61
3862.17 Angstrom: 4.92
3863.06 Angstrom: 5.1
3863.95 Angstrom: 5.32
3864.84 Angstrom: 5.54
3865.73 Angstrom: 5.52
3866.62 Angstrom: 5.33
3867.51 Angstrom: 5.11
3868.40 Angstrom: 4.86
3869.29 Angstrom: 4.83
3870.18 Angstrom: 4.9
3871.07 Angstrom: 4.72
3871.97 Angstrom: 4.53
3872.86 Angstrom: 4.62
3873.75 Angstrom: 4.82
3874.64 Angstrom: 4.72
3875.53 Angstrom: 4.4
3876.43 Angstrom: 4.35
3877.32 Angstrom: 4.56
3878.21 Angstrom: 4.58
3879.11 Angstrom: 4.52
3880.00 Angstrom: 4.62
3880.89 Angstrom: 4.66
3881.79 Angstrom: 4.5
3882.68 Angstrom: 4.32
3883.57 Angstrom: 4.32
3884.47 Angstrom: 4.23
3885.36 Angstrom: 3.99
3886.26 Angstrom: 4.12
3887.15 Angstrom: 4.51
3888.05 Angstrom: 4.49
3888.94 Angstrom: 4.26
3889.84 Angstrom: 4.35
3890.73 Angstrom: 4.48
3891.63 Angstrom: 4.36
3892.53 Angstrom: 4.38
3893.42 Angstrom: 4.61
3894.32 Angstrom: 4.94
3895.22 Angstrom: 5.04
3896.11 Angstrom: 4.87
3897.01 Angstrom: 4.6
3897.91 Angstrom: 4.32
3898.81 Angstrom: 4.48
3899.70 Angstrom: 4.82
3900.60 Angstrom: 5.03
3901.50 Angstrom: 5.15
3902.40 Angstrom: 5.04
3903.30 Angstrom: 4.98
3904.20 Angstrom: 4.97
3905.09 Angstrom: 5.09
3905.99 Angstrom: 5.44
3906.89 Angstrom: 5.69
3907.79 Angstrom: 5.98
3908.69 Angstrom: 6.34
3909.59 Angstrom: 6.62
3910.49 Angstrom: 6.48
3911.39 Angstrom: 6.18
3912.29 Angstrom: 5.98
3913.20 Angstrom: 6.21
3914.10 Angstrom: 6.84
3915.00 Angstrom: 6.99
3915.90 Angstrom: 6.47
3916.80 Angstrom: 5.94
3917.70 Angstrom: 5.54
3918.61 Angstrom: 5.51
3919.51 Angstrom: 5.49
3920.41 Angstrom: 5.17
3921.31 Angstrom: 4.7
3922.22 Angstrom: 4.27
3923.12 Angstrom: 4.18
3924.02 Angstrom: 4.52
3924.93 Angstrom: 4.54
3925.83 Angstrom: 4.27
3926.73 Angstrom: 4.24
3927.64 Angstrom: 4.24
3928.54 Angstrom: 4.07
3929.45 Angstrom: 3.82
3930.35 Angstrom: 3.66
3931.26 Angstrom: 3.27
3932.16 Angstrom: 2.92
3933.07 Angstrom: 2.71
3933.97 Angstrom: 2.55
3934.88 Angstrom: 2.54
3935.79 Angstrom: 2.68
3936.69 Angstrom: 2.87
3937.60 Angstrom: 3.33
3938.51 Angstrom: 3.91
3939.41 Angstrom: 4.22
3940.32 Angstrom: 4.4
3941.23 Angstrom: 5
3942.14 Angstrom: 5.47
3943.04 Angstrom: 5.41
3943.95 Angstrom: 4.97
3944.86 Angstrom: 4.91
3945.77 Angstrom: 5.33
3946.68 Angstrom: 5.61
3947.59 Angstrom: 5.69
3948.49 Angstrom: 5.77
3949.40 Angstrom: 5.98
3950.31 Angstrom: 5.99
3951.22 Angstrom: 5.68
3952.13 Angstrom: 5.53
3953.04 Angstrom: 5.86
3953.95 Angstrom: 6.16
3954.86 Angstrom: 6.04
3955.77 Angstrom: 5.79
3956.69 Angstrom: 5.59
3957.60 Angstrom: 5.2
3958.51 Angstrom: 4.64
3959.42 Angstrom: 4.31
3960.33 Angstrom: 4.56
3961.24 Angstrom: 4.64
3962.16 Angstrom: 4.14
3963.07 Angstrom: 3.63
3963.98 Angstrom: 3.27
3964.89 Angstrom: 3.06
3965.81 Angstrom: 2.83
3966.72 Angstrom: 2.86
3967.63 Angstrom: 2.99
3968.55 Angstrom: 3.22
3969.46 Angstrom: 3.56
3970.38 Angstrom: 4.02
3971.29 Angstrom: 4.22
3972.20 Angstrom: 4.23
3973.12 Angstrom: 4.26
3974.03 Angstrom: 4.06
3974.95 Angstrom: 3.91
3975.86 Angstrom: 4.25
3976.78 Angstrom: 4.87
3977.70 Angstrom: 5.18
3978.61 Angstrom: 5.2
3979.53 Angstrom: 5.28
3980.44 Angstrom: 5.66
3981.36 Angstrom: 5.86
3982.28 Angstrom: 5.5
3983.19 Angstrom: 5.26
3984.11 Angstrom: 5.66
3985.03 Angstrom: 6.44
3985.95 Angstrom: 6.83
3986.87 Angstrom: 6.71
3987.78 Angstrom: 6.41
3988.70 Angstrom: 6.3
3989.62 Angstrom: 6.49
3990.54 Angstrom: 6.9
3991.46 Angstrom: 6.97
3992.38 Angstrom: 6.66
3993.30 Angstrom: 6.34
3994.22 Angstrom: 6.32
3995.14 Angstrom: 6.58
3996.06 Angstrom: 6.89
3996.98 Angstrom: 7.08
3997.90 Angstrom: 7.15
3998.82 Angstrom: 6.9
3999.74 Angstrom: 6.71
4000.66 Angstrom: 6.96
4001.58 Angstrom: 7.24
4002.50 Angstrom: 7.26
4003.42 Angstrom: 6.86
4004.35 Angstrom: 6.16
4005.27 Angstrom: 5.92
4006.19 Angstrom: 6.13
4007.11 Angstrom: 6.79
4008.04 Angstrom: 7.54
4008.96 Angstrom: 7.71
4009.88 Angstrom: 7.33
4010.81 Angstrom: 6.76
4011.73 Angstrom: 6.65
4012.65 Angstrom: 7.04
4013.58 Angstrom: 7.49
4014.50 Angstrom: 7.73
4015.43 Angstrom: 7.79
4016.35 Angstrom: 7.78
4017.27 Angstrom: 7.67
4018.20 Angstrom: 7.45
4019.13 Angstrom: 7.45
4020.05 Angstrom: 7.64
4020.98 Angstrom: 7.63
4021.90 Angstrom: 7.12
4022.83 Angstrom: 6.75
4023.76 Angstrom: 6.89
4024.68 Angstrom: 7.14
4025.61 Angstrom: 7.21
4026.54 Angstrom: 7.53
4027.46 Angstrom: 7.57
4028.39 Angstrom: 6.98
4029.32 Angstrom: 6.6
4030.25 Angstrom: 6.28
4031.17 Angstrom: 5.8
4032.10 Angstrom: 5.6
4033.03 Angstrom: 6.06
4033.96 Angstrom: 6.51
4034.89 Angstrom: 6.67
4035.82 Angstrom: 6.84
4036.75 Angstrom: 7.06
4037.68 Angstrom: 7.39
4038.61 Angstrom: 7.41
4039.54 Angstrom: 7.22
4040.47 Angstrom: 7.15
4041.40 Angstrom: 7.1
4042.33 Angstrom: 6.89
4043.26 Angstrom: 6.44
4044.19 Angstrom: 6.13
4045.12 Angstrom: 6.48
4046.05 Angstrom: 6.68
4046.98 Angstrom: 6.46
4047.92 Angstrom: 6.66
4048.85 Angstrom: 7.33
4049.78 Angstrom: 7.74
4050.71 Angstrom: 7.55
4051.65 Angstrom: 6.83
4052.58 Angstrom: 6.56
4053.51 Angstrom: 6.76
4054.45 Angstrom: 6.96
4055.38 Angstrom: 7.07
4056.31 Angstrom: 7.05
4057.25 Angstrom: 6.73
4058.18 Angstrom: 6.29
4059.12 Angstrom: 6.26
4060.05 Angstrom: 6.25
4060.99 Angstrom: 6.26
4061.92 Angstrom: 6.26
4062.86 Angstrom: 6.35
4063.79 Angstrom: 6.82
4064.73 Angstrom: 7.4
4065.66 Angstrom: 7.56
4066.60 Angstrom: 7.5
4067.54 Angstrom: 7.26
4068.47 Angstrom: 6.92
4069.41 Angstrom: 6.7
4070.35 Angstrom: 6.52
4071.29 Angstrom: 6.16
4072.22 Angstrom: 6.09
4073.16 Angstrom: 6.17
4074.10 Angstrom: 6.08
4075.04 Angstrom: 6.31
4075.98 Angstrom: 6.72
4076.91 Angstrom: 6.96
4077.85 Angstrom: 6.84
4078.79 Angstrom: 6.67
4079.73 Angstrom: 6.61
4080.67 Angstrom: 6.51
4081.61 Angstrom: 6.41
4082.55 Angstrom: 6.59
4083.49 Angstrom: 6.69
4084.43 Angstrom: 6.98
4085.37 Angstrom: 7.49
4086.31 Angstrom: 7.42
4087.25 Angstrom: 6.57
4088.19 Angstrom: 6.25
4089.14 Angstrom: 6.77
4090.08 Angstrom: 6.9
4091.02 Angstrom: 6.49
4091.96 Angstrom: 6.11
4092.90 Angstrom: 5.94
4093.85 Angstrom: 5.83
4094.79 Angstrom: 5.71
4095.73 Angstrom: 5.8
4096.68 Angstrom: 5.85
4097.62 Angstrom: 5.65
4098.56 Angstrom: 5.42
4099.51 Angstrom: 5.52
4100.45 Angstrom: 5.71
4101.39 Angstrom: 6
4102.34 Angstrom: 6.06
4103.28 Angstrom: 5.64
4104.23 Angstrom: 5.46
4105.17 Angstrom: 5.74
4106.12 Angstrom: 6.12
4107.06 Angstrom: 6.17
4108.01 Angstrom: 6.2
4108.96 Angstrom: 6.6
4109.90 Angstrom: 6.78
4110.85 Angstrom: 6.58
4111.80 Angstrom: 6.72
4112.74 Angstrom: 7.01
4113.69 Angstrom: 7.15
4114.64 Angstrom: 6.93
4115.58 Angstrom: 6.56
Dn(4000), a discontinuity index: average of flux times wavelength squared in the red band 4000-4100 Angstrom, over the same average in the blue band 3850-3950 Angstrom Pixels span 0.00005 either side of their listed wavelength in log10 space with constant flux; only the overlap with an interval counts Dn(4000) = 1.52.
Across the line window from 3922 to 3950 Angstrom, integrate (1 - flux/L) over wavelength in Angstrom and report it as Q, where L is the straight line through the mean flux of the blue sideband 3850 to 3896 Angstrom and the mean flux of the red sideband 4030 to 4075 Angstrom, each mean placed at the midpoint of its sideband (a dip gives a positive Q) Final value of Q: 6.1 Angstrom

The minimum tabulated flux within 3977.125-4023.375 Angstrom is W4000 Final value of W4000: 5.18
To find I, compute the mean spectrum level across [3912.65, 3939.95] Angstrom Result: 4.39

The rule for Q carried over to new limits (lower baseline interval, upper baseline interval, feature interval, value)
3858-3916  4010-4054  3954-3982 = 7.8 Angstrom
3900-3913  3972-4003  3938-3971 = 6.4 Angstrom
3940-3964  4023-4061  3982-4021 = -5.0 Angstrom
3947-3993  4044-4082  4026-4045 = -1.6 Angstrom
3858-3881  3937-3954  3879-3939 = 3.7 Angstrom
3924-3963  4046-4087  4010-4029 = -4.4 Angstrom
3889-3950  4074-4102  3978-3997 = -2.7 Angstrom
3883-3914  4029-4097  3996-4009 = -1.7 Angstrom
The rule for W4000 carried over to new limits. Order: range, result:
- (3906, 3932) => 3.27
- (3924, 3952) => 2.54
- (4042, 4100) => 5.42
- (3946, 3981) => 2.83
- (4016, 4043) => 5.6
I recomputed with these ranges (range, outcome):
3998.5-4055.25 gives 6.97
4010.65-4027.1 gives 7.33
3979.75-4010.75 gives 6.58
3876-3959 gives 4.86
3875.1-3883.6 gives 4.49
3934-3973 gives 4.5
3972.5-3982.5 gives 4.88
